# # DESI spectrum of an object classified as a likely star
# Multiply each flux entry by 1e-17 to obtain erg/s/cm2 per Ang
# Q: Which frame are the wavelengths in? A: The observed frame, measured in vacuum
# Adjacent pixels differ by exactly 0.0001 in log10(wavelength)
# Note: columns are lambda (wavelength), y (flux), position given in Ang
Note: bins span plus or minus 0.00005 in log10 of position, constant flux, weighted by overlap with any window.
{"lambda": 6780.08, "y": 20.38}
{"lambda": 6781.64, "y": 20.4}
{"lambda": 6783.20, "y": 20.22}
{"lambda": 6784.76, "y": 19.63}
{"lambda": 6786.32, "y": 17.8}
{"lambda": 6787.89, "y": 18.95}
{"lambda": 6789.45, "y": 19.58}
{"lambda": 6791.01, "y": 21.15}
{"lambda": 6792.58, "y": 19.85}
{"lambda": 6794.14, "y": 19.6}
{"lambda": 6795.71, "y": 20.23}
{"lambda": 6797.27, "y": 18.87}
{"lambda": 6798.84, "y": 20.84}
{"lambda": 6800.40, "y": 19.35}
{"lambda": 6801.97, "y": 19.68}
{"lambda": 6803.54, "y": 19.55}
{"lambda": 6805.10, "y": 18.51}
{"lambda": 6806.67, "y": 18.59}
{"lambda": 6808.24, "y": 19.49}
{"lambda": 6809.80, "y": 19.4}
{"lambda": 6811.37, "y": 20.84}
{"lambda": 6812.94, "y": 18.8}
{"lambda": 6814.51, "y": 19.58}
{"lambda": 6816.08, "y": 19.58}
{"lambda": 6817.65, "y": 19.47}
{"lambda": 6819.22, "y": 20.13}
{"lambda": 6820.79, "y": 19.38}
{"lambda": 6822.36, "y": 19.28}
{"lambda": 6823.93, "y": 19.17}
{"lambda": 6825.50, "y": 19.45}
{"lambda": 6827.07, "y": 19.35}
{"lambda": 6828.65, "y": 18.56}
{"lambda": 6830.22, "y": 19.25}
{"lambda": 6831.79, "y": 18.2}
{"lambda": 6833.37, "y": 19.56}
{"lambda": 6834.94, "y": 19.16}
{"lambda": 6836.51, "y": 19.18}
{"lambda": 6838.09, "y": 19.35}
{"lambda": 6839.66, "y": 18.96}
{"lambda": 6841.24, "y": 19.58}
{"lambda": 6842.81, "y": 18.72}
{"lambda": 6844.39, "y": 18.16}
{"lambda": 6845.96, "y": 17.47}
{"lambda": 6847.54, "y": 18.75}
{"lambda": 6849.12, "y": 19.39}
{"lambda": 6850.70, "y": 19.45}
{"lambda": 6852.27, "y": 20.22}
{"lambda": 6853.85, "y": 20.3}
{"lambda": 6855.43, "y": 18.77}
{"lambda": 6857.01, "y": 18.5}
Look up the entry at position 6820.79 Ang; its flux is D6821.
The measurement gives 19.38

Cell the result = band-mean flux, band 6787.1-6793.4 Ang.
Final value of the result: 19.9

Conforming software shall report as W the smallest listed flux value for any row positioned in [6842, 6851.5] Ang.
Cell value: 17.47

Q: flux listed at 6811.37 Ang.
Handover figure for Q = 20.84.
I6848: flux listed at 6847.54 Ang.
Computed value 18.75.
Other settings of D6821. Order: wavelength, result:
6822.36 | 19.28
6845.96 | 17.47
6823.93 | 19.17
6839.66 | 18.96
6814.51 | 19.58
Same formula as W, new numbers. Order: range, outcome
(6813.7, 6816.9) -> 19.58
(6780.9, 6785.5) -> 19.63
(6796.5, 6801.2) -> 18.87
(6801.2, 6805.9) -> 18.51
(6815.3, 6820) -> 19.47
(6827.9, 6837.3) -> 18.2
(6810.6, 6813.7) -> 18.8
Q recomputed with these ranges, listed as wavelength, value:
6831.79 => 18.2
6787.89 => 18.95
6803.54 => 19.55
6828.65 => 18.56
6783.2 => 20.22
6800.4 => 19.35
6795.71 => 20.23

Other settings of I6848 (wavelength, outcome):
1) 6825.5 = 19.45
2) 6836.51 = 19.18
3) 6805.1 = 18.51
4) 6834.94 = 19.16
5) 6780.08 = 20.38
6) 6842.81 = 18.72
